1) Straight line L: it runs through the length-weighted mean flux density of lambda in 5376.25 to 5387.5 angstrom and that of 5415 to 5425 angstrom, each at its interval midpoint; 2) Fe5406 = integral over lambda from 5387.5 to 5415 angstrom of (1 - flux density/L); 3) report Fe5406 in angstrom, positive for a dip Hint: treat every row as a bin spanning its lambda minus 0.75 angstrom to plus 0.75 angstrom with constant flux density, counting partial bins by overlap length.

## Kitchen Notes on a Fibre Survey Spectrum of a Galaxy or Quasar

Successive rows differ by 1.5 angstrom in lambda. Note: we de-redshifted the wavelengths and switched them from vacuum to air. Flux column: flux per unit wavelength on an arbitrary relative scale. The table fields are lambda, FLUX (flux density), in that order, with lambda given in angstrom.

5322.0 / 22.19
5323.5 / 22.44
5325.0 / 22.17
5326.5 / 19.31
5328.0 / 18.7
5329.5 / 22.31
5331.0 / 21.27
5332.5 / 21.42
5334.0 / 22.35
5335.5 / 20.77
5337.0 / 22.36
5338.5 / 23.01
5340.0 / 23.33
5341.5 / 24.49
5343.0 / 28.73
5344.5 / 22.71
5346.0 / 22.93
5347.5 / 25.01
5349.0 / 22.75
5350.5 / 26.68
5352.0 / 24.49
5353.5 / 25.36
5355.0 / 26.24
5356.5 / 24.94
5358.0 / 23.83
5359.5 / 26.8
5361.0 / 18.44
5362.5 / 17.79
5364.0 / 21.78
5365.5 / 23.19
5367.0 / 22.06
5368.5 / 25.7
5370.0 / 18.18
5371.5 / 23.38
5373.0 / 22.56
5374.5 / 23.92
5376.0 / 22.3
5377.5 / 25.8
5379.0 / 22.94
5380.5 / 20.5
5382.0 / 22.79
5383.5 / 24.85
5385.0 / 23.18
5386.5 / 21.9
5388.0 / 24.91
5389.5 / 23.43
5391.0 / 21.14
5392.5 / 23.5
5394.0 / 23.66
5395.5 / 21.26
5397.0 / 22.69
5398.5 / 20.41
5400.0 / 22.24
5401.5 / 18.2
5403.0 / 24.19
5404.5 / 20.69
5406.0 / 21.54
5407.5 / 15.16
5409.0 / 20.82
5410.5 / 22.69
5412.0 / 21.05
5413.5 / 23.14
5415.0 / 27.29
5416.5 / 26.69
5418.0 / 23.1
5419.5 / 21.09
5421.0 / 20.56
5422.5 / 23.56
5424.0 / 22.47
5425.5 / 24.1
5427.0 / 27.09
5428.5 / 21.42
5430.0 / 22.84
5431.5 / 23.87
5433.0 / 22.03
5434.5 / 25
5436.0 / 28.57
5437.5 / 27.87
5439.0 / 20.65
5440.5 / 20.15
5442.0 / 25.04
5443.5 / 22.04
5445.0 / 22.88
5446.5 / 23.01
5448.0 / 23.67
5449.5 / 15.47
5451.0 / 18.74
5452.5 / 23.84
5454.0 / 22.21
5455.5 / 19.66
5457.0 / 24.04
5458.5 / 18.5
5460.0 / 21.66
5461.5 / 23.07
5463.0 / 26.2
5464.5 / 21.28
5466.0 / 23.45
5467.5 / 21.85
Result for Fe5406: 1.6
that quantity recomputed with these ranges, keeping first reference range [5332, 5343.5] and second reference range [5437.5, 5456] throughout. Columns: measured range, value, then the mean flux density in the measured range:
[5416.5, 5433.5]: -0.83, 23.1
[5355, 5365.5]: 0.14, 22.6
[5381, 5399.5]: -0.21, 22.8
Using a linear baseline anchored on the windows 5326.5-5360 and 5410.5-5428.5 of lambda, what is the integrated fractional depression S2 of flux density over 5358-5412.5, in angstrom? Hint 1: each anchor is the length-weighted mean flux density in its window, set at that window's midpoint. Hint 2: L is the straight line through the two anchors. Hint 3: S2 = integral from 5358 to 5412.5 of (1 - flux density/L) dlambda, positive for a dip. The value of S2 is 3.2 angstrom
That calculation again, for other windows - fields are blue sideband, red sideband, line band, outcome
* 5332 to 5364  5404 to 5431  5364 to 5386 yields 0.23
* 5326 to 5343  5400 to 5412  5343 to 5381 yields -3.18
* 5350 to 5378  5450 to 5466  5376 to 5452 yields -0.33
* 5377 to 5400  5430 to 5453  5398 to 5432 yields 0.70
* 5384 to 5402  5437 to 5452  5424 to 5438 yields -1.64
